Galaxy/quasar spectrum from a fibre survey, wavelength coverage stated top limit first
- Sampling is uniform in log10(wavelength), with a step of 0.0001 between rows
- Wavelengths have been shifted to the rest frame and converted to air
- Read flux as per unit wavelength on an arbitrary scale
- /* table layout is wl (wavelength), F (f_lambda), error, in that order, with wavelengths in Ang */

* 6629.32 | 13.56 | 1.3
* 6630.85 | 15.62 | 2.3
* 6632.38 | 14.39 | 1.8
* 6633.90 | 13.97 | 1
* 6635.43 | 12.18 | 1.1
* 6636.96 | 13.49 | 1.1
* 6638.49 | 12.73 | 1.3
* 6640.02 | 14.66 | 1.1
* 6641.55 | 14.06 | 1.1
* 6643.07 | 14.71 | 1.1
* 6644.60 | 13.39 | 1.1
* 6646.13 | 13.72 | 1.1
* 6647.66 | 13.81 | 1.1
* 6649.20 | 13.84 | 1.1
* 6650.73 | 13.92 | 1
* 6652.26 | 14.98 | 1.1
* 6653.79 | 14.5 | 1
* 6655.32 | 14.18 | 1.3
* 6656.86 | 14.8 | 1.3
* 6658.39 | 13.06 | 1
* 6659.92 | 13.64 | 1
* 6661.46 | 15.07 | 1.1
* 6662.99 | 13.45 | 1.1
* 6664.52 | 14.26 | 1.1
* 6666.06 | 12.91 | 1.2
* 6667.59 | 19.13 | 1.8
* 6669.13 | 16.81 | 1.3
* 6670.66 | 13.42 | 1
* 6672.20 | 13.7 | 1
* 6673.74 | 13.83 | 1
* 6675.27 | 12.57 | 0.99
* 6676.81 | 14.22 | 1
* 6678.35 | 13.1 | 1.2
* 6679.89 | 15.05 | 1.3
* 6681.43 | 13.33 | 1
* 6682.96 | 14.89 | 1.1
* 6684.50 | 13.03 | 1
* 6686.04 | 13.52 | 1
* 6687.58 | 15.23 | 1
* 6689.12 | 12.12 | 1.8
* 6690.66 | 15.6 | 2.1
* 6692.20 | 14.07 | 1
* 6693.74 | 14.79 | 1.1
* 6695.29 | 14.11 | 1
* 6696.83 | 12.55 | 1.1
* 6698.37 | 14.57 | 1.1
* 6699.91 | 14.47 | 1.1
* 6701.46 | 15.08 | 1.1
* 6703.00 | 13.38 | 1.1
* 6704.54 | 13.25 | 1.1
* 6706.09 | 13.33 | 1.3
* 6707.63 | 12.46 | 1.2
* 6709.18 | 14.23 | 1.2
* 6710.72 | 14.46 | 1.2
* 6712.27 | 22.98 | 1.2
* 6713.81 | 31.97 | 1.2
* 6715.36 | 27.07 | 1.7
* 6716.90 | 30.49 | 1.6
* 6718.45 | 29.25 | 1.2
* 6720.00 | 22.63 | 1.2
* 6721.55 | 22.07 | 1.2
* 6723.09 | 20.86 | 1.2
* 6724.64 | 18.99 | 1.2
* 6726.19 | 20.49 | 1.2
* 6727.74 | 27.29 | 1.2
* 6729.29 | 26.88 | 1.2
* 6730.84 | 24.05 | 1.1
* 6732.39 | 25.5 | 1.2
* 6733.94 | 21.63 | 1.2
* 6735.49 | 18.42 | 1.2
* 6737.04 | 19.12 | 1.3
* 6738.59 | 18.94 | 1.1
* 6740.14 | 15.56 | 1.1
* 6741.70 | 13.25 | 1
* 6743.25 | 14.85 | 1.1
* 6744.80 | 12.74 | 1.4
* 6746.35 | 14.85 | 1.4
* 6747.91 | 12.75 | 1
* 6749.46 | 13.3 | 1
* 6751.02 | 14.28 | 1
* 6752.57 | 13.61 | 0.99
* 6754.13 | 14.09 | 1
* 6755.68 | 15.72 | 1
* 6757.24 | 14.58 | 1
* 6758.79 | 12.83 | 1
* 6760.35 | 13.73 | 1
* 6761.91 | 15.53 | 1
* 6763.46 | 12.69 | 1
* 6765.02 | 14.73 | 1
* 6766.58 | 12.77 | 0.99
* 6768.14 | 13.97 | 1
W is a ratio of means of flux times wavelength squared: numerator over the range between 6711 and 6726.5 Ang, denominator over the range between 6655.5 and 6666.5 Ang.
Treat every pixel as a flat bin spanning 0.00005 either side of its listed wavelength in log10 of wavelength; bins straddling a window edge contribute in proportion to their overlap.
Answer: 1.79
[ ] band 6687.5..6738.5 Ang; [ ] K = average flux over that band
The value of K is 19.3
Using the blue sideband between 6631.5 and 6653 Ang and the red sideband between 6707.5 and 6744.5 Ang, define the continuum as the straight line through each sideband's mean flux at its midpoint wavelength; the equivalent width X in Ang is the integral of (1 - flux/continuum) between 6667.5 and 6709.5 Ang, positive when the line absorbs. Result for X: 9.1 Ang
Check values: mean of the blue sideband 13.9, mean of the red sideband 21.4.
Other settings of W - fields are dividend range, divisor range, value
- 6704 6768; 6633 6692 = 1.32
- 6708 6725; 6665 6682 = 1.62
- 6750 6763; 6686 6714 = 0.96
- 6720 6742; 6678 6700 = 1.53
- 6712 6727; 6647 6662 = 1.78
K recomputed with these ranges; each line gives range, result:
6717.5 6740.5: 22.3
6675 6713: 14.3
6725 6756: 17.9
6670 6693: 13.8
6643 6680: 14.2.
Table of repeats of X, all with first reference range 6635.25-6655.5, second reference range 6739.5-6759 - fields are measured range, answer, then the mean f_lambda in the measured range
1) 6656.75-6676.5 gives -0.6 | 14.3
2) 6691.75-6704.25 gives -0.1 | 14.1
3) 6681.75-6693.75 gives -0.1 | 14.1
